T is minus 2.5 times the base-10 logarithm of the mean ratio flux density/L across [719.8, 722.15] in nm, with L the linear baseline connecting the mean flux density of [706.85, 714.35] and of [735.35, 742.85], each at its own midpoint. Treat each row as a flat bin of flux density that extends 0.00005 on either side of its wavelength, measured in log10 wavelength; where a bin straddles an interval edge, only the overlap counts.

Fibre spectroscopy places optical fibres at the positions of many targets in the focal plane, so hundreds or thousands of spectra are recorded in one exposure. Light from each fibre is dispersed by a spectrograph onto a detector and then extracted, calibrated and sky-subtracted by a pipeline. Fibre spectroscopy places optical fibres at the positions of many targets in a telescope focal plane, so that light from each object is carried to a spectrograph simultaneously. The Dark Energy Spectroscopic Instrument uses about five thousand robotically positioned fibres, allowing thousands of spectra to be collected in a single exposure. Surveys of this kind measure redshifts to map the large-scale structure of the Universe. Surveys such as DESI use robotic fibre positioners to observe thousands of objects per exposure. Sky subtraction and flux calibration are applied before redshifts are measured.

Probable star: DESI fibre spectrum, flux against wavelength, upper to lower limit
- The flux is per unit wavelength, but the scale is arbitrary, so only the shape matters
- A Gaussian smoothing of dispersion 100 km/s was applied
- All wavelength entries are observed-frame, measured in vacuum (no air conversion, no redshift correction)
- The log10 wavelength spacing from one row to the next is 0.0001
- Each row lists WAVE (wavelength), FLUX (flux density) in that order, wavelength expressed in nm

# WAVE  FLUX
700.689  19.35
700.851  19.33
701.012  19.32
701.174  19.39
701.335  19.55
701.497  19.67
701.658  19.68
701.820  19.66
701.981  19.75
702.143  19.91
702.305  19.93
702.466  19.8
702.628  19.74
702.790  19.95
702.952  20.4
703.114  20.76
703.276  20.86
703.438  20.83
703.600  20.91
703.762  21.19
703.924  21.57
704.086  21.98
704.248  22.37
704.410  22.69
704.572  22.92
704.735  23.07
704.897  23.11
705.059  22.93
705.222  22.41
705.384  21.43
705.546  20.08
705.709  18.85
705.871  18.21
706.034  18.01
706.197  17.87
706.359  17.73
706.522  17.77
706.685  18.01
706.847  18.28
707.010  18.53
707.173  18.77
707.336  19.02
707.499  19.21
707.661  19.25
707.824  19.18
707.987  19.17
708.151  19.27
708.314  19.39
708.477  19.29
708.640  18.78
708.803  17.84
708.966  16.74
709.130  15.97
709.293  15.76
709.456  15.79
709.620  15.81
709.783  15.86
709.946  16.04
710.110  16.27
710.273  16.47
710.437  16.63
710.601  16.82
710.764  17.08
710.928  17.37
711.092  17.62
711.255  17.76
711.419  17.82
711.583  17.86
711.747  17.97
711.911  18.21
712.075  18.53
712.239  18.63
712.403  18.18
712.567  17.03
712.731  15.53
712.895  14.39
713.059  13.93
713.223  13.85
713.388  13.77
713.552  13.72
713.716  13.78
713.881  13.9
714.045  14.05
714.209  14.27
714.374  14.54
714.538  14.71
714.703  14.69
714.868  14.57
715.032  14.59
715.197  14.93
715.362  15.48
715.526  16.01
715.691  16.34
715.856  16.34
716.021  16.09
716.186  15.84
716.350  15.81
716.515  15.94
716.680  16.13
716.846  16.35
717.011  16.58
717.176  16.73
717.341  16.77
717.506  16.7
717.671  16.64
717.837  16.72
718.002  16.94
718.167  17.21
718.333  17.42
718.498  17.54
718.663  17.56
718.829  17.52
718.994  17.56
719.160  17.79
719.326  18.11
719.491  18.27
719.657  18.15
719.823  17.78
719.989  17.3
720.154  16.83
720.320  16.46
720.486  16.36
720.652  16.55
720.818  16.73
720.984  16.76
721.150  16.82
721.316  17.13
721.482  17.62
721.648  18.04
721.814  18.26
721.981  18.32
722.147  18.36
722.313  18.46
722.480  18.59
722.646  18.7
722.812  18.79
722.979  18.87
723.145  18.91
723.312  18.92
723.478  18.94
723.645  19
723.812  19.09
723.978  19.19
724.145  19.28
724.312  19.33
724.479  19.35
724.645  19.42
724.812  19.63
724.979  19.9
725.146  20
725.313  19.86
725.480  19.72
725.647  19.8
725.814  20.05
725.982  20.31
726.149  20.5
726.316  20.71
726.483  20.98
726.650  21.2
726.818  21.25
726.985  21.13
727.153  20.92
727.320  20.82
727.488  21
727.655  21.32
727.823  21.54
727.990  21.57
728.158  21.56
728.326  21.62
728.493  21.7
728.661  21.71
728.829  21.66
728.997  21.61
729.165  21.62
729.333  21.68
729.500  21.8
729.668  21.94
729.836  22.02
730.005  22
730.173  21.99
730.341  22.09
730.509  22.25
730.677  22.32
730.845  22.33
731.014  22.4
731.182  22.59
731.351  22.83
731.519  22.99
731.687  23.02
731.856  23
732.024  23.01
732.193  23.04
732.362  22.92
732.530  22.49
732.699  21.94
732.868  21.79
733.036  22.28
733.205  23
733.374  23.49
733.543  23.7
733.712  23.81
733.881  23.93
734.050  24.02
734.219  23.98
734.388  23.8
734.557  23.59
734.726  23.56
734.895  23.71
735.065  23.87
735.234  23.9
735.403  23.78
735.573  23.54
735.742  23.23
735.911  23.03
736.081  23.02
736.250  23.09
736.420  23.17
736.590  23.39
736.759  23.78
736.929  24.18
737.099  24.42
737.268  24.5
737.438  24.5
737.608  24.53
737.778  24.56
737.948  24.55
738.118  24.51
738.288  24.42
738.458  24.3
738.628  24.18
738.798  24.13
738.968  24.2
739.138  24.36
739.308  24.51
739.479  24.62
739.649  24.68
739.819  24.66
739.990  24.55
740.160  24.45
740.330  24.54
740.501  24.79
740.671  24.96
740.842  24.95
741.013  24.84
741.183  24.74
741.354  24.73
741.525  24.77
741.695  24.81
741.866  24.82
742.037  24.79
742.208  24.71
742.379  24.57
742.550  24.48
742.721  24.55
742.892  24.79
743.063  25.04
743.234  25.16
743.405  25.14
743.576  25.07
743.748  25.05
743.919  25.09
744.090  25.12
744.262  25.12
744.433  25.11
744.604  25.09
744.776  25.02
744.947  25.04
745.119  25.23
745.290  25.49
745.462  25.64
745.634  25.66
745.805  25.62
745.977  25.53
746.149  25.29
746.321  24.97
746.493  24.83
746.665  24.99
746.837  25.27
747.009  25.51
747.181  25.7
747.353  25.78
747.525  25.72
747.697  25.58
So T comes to 0.14 mag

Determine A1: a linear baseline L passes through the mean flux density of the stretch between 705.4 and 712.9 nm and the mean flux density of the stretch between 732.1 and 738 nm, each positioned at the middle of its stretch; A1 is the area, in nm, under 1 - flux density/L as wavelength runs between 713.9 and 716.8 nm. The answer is 0.58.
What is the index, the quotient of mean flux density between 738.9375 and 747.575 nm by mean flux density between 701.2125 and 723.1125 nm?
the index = 1.4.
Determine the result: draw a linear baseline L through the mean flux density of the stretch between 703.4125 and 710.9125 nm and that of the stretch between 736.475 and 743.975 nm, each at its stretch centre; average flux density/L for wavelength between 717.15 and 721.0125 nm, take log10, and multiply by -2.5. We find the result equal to 0.22 mag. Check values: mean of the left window 19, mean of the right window 24.6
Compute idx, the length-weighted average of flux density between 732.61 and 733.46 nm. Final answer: 22.5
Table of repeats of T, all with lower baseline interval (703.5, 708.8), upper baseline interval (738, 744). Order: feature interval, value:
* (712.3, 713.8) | 0.36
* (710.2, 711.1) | 0.21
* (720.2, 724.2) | 0.22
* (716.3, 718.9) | 0.27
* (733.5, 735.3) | 0.00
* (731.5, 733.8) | 0.03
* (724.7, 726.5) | 0.13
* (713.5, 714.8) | 0.43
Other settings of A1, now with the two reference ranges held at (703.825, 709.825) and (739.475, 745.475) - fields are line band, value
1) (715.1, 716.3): 0.28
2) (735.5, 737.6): 0.02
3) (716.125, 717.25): 0.25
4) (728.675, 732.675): 0.13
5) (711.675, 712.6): 0.09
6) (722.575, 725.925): 0.41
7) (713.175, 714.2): 0.33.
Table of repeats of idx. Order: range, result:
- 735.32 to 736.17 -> 23.3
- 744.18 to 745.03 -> 25.1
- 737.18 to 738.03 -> 24.5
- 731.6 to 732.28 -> 23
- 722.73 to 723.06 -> 18.8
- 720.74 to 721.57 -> 17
